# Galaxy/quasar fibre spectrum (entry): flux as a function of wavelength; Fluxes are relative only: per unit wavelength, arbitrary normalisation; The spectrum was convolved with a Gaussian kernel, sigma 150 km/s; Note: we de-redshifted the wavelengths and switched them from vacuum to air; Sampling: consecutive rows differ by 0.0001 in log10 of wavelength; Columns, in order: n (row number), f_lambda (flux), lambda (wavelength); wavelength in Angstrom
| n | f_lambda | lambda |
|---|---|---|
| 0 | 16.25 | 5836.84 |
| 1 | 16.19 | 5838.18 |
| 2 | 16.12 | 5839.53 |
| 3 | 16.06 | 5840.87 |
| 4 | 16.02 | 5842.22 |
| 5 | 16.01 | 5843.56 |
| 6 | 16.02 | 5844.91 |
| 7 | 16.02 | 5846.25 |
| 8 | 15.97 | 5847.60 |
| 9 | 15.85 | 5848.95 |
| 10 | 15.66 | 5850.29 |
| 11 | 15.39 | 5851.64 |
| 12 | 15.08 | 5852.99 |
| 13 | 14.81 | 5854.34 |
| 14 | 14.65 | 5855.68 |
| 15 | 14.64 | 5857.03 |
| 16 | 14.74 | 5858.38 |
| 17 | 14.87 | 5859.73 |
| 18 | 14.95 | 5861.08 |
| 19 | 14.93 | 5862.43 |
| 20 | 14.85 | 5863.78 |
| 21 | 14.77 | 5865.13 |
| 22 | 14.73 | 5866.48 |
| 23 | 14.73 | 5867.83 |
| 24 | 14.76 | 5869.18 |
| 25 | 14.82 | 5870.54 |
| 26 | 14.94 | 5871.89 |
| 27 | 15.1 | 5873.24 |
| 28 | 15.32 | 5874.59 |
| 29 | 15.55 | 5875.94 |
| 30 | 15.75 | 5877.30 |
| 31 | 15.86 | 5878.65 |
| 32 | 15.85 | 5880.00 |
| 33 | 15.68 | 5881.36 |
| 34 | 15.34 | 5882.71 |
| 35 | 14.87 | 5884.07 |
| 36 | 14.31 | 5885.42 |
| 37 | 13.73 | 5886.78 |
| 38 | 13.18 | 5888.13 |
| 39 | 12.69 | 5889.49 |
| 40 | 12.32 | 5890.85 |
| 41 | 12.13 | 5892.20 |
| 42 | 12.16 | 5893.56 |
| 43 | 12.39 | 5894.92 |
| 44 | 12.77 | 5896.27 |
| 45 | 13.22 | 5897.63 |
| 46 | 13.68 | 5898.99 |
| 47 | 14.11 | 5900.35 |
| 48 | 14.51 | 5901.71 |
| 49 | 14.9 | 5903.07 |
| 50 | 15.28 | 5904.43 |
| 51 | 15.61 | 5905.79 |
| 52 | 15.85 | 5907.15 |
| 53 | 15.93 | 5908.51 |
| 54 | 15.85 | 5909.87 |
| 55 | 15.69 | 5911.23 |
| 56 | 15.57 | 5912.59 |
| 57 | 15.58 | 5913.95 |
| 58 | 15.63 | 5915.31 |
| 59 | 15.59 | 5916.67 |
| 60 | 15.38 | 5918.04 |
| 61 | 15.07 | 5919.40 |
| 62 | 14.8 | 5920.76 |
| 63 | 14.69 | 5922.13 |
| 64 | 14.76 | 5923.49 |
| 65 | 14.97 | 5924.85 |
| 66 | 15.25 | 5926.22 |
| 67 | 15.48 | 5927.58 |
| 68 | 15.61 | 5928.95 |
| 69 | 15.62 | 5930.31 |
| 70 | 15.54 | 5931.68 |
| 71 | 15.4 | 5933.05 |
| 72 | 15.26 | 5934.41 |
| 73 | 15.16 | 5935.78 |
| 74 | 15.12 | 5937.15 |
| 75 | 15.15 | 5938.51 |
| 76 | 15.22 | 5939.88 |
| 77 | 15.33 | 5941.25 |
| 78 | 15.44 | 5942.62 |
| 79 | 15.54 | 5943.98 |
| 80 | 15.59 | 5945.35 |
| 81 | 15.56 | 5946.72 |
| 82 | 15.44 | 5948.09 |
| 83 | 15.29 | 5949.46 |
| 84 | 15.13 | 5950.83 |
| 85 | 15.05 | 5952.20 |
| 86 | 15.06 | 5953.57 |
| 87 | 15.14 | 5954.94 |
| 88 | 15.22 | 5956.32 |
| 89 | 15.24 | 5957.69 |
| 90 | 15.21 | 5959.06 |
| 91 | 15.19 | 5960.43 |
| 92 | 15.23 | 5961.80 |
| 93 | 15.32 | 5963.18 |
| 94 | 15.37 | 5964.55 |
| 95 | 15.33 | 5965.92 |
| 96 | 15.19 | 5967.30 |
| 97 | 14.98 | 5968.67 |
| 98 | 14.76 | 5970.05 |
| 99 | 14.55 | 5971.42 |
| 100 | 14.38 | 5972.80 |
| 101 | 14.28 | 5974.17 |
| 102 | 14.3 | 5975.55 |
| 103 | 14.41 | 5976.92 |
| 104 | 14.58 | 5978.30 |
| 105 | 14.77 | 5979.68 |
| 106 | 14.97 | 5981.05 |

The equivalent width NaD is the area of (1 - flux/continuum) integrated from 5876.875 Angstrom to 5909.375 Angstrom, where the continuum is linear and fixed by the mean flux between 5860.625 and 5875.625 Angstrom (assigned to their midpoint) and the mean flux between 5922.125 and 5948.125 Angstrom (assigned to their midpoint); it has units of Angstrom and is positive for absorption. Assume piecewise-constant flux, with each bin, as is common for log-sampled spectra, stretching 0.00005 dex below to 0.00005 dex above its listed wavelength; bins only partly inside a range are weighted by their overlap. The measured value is 1.8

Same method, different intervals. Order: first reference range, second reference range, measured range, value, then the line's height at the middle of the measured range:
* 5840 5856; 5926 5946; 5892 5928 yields 1.7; 15.5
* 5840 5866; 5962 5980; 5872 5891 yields 0.6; 15.2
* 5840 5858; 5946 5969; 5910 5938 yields 0.0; 15.3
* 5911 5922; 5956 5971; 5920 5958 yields 0.1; 15.3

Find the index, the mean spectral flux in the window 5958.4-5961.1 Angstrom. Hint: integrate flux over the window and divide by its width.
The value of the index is 15.2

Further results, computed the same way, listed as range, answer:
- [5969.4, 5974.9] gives 14.5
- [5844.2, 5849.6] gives 15.9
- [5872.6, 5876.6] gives 15.3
